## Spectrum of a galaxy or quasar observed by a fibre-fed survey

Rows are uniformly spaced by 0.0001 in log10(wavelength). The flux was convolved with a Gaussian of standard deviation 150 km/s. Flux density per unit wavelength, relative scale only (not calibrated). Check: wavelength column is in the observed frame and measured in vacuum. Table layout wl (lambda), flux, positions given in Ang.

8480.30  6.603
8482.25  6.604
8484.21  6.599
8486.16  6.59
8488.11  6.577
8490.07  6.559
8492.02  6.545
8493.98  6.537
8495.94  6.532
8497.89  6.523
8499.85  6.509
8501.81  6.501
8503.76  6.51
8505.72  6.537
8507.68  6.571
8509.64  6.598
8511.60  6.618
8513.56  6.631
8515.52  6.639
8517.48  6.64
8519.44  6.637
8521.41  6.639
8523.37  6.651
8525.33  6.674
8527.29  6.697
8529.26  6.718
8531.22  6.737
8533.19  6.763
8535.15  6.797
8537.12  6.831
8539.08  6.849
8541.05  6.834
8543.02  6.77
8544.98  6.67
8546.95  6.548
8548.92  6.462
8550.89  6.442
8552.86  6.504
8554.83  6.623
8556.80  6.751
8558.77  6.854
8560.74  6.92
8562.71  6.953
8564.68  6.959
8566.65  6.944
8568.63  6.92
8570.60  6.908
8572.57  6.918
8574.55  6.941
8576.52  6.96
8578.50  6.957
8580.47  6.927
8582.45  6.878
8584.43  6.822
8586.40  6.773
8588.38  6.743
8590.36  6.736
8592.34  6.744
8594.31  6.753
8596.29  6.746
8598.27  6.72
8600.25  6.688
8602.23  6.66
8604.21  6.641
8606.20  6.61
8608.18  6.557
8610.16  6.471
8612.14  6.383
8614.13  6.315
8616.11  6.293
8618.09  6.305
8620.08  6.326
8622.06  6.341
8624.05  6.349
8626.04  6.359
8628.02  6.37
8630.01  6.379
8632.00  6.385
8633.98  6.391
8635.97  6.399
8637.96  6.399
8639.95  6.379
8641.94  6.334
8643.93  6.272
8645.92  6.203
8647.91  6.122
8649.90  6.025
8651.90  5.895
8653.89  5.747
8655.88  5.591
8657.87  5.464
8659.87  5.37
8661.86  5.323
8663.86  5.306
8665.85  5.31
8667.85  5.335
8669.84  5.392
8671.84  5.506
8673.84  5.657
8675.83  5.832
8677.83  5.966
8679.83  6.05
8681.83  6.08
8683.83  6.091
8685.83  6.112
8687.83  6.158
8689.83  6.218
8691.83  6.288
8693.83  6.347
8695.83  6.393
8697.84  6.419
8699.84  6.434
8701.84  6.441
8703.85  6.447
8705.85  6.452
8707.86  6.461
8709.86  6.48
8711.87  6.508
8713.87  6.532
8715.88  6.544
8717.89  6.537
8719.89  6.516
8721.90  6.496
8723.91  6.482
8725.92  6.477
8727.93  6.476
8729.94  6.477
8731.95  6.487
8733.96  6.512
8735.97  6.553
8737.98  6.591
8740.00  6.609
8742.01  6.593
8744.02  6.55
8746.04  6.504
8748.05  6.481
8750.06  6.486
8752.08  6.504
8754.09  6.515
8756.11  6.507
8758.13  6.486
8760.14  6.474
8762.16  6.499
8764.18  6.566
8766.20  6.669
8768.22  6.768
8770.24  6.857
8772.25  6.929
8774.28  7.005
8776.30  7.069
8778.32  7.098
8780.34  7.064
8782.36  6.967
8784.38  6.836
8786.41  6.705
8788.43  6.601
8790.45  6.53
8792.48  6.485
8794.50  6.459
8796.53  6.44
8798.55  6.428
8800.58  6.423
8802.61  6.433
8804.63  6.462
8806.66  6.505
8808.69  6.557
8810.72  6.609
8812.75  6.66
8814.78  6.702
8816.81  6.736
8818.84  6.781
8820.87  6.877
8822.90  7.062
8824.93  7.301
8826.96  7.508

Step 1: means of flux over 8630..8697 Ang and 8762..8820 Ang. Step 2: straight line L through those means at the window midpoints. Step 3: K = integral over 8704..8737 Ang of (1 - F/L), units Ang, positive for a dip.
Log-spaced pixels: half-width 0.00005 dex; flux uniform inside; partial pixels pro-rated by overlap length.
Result -1.1 Ang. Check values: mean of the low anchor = 5.96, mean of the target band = 6.5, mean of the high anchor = 6.69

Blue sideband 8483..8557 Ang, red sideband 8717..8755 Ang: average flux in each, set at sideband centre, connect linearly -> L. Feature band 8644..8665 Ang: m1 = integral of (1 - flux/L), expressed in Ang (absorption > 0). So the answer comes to 2.7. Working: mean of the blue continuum 6.62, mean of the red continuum 6.52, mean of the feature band 5.73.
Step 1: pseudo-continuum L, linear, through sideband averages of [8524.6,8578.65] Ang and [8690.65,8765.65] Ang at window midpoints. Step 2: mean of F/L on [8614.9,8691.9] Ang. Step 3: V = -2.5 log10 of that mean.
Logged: 0.10 mag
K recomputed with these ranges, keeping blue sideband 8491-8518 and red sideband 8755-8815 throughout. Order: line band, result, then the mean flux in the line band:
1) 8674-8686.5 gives 1.2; 6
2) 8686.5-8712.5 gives 1.0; 6.38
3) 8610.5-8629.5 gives 0.7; 6.34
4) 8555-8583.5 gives -1.4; 6.9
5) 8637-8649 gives 0.6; 6.28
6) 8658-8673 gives 2.8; 5.37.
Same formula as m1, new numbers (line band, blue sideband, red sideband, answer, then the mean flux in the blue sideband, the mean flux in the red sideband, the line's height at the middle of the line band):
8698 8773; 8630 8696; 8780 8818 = -2.8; 5.95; 6.6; 6.3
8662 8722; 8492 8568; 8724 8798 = 4.7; 6.67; 6.63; 6.64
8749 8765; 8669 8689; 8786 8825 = -0.4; 5.89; 6.62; 6.34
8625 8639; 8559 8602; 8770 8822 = 0.9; 6.85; 6.7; 6.81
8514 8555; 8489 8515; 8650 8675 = -2.1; 6.55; 5.51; 6.34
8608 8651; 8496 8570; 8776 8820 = 2.2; 6.69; 6.66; 6.68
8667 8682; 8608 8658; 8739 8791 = 1.6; 6.24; 6.69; 6.38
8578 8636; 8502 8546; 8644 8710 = -2.5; 6.68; 5.97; 6.29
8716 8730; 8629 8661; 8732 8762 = -0.2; 6.08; 6.52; 6.42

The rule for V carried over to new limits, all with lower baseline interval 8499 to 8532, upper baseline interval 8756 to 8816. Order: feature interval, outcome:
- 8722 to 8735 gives 0.028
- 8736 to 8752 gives 0.019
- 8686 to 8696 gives 0.065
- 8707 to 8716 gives 0.024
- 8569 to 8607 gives -0.027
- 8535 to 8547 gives -0.024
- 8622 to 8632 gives 0.046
